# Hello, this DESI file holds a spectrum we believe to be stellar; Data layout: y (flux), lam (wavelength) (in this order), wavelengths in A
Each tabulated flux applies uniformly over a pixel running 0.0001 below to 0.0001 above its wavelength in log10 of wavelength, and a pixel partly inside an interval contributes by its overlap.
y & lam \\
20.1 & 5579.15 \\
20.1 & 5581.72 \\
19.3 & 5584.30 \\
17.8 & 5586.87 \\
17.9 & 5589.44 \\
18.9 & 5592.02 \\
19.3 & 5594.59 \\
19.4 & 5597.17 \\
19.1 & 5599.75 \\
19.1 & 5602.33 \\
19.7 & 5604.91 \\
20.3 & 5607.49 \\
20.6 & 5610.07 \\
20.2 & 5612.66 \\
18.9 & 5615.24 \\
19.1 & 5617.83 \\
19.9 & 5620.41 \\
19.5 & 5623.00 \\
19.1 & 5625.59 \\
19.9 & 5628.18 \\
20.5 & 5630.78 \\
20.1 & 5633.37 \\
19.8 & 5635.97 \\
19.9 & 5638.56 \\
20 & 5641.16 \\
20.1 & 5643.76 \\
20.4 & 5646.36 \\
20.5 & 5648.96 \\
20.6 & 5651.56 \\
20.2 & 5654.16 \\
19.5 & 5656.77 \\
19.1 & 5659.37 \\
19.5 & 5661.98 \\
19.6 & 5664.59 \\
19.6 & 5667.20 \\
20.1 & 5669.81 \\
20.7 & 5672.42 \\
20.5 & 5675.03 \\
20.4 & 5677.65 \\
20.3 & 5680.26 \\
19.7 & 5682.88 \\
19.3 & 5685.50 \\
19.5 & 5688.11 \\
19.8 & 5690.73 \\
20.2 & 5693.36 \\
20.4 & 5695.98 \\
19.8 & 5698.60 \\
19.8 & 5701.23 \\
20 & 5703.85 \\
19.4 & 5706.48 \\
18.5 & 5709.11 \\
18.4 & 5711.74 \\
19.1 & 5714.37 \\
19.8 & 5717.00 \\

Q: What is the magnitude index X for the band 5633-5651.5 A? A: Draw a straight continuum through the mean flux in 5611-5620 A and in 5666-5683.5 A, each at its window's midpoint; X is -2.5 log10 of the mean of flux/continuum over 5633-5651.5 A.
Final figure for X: -0.02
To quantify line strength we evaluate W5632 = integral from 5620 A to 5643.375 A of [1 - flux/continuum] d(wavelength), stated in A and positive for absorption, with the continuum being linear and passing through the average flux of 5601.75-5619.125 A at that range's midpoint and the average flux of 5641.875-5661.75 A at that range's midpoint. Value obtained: 0.0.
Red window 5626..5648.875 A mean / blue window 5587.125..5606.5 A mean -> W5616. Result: 1.1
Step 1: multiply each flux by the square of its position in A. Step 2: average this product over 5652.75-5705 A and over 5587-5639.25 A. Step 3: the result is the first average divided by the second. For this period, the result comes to 1.04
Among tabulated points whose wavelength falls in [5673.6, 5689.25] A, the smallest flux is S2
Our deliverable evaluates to 19.3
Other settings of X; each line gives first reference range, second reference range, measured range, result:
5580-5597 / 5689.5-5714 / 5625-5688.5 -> -0.04 mag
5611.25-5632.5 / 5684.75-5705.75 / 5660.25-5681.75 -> -0.01 mag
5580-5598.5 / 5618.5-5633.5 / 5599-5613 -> -0.03 mag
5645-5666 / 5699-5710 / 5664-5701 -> -0.02 mag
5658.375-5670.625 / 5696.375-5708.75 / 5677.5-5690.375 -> -0.01 mag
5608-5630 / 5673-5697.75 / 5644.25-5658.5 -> -0.02 mag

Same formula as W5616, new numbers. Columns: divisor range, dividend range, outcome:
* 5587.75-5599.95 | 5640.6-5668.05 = 1.06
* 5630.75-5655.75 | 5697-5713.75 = 0.96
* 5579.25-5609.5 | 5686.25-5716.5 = 1.02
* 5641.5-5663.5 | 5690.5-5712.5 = 0.98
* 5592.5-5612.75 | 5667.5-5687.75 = 1.02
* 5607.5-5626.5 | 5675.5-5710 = 1.01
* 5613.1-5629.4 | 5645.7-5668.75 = 1.02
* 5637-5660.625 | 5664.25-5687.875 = 1.00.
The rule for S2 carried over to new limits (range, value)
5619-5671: 19.1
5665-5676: 19.6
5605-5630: 18.9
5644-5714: 18.4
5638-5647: 19.9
